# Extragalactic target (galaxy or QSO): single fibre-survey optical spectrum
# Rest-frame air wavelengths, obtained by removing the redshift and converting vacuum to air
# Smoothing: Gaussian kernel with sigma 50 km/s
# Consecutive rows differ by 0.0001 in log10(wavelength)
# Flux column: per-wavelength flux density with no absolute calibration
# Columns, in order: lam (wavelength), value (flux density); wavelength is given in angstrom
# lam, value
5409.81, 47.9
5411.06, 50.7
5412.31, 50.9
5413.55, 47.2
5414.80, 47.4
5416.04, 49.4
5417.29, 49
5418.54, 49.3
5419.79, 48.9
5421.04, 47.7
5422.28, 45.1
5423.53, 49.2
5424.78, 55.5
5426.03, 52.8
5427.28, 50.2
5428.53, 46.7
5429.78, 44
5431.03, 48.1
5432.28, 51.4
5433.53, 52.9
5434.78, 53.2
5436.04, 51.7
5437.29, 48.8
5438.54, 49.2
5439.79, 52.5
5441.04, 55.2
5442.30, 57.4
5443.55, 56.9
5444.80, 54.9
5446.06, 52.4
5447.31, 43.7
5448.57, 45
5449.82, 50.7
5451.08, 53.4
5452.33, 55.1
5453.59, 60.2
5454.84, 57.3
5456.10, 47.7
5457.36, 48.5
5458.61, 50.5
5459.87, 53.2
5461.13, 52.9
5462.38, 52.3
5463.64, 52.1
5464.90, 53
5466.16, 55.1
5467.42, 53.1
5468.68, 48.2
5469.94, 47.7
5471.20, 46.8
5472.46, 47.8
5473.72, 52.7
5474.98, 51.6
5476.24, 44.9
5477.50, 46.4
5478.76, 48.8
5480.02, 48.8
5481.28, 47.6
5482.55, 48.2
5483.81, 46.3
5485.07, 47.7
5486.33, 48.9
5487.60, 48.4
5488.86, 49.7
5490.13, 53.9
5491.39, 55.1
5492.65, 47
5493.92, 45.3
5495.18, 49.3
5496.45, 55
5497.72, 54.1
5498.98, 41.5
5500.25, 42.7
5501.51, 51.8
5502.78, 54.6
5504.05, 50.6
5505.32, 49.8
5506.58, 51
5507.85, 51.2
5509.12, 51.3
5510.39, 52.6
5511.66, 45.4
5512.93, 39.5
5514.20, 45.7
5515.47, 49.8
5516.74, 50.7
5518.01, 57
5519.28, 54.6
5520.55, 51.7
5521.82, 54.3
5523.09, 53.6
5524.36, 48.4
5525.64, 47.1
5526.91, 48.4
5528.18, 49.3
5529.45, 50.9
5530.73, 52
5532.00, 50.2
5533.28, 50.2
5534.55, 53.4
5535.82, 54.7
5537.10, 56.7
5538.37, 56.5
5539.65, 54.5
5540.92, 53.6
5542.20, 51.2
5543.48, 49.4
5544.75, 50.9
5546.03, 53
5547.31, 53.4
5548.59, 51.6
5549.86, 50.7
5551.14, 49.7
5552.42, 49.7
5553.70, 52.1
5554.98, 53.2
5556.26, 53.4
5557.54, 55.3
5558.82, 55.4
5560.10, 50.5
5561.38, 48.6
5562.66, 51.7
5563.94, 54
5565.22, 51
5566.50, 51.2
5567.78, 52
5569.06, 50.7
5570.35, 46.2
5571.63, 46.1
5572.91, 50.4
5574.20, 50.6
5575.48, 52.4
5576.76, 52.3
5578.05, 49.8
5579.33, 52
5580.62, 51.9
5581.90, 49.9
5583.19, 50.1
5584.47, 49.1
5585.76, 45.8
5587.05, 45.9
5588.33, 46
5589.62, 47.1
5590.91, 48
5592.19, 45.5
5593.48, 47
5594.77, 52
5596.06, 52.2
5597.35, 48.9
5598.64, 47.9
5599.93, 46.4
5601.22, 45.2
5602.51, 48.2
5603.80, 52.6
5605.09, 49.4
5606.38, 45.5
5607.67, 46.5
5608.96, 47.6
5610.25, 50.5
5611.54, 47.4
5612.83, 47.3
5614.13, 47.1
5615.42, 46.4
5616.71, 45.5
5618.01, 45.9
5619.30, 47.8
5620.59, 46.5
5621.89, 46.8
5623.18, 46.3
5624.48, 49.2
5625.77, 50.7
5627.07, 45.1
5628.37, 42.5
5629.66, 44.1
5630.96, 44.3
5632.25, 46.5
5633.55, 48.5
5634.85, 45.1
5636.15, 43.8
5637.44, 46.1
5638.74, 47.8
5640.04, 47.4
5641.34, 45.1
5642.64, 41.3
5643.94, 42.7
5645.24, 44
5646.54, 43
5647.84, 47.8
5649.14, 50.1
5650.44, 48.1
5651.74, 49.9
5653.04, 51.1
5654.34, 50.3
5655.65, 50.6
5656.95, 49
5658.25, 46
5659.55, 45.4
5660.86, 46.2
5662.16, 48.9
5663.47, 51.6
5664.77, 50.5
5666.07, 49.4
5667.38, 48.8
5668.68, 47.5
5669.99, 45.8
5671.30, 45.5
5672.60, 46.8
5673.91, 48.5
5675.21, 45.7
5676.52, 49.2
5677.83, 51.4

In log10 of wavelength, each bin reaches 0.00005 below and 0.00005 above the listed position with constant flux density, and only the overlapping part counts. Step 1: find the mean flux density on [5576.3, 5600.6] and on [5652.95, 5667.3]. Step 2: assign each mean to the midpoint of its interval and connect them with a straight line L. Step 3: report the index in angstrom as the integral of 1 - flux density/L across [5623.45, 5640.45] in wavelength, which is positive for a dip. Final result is 0.91 angstrom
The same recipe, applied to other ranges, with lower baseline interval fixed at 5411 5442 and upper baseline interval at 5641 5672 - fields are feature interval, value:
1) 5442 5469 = -1.5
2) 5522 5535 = -0.4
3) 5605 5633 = 0.7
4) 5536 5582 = -3.1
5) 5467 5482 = 0.2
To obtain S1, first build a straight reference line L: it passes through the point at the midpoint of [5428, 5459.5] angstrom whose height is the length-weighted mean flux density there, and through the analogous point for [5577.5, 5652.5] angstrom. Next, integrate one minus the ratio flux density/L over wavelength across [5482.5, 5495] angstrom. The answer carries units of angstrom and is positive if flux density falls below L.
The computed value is 0.3 angstrom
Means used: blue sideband 51.5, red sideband 47.3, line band 49.1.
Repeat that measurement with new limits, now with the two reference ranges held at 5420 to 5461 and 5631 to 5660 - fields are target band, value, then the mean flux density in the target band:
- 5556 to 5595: -1.4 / 50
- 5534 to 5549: -1.3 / 53.3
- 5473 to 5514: 0.8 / 49.1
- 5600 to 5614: -0.1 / 47.9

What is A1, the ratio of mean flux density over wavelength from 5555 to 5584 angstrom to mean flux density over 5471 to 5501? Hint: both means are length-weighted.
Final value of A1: 1.05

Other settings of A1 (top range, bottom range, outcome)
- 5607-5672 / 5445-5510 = 0.94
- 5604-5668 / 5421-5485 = 0.93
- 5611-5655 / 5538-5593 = 0.92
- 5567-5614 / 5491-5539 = 0.96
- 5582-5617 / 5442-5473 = 0.92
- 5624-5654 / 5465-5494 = 0.94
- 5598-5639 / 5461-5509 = 0.94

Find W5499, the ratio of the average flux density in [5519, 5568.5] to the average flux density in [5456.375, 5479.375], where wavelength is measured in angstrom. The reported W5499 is 1.03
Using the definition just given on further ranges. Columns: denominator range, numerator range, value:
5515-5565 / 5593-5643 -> 0.90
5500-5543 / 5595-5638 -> 0.92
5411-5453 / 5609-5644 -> 0.92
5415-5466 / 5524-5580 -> 1.01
